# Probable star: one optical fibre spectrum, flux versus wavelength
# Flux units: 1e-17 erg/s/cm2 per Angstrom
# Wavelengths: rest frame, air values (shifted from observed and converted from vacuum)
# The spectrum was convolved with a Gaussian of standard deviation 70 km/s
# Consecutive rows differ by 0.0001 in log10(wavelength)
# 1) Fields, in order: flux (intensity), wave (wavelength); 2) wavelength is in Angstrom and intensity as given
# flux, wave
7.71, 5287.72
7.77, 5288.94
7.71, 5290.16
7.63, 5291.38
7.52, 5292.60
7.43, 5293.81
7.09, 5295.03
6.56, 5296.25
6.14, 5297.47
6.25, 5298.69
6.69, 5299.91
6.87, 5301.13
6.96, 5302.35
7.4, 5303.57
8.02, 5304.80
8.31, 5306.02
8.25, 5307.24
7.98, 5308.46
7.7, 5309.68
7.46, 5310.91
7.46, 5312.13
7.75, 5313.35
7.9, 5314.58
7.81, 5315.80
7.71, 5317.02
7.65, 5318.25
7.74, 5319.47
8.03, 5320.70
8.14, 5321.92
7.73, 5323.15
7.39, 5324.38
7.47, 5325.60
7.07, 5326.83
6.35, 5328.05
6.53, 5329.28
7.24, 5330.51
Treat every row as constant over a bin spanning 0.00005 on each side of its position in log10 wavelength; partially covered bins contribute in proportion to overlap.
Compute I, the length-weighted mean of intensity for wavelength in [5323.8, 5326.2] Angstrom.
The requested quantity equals 7.45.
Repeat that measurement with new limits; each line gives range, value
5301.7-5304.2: 7.16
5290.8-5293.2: 7.57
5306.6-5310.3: 7.98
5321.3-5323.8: 7.92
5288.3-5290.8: 7.72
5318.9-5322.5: 7.97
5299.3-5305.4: 7.18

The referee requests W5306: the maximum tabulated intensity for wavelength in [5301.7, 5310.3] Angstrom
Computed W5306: 8.31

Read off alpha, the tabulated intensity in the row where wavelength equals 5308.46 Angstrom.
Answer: 7.98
